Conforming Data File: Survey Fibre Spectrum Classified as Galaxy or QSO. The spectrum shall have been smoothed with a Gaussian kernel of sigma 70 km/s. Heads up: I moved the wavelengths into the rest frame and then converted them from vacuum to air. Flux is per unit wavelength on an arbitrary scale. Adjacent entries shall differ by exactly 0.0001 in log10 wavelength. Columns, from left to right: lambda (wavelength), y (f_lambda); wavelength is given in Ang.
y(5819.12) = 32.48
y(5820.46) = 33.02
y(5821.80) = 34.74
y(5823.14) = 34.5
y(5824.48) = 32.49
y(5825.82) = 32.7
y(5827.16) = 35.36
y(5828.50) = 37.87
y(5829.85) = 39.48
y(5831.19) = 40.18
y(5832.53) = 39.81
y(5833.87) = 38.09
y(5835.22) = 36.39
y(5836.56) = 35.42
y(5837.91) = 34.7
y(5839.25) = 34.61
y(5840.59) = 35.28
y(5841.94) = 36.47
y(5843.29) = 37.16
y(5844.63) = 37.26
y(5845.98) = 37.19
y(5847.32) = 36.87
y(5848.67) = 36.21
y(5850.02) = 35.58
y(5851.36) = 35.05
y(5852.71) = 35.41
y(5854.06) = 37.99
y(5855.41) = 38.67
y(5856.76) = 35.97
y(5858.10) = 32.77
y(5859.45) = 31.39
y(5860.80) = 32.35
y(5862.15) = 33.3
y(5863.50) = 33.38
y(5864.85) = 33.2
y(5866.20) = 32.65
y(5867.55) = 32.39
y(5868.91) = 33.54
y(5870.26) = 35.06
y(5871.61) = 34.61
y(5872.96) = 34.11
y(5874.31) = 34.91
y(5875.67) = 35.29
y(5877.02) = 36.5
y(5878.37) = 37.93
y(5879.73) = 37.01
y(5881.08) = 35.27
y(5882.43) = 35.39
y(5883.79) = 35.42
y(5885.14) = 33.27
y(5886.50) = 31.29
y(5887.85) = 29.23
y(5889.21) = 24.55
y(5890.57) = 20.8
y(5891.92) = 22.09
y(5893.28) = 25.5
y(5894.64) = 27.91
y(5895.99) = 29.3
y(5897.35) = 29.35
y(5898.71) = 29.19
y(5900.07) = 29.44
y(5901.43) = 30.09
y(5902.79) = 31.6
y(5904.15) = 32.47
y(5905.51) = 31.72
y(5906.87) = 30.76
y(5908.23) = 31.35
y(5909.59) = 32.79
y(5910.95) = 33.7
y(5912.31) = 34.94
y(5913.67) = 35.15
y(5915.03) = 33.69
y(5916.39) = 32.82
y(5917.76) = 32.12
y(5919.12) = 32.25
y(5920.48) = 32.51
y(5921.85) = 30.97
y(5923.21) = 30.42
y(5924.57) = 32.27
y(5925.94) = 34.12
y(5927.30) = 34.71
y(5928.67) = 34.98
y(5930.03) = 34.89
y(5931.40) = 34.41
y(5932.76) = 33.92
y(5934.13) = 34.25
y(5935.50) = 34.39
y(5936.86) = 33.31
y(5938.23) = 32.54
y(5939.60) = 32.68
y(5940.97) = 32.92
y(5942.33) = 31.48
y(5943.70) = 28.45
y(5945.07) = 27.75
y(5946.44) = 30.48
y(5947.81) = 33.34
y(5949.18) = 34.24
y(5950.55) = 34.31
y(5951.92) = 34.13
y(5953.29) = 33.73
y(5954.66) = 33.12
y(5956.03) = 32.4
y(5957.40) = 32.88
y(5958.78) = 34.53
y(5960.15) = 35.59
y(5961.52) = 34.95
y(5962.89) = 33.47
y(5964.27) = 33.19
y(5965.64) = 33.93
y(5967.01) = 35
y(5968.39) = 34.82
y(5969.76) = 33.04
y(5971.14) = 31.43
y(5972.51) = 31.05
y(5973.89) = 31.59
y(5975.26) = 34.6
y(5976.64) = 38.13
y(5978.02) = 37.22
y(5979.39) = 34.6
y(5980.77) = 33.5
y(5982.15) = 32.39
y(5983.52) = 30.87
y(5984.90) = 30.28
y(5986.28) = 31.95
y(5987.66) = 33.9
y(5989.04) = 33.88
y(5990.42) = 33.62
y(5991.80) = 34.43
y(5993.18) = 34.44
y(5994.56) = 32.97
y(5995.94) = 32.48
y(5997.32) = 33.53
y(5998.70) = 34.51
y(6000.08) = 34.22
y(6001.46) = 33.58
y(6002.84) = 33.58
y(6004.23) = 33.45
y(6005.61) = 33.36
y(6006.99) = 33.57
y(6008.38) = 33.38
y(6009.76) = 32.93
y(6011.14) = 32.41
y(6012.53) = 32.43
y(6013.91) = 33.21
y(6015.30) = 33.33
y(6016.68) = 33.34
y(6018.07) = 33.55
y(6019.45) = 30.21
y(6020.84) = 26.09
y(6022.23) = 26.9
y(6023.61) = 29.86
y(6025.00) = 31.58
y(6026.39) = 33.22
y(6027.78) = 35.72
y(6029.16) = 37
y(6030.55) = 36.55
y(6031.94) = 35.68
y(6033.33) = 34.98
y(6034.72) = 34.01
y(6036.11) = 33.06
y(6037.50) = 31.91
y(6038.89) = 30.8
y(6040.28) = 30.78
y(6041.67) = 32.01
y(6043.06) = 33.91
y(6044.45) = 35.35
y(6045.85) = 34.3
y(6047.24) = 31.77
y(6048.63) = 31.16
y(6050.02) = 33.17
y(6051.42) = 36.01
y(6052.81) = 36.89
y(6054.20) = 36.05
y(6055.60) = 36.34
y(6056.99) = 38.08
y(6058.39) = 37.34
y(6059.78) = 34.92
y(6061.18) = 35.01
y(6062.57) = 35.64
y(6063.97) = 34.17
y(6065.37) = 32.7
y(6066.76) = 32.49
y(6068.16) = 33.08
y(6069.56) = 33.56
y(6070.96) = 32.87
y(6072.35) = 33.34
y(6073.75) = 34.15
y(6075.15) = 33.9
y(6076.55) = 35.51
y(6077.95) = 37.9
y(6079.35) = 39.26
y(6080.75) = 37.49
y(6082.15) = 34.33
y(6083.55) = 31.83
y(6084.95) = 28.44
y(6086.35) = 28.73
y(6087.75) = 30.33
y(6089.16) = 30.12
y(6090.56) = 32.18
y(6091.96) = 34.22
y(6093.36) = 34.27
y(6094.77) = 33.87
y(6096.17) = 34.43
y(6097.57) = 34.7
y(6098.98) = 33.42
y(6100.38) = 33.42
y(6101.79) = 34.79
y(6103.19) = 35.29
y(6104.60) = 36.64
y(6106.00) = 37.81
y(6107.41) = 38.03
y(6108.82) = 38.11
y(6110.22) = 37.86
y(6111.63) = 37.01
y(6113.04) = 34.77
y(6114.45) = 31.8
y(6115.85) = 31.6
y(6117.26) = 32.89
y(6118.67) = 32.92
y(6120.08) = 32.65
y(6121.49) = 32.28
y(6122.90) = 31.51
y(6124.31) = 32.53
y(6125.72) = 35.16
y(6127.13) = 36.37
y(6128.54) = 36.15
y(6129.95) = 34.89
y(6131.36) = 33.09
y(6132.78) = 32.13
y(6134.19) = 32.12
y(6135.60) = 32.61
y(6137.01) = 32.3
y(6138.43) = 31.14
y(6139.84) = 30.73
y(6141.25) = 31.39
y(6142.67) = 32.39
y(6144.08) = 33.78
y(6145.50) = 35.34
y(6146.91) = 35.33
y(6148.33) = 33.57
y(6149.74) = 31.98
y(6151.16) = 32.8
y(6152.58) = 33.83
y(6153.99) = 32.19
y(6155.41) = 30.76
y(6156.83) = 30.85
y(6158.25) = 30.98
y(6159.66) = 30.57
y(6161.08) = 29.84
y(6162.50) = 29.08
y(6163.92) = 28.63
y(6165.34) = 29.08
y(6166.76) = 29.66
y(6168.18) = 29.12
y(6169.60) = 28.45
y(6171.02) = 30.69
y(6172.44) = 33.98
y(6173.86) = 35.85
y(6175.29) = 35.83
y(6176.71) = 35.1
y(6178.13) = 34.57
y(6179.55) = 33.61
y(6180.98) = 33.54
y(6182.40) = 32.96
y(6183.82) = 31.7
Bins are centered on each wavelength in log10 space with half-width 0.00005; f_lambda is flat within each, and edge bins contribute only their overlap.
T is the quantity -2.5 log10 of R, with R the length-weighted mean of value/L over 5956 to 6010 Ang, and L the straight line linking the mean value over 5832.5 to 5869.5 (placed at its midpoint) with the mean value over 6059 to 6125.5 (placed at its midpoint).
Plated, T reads 0.03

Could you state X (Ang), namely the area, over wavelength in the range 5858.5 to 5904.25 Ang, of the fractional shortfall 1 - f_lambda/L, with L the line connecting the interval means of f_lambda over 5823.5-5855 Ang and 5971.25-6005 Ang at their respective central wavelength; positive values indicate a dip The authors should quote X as 4.95 Ang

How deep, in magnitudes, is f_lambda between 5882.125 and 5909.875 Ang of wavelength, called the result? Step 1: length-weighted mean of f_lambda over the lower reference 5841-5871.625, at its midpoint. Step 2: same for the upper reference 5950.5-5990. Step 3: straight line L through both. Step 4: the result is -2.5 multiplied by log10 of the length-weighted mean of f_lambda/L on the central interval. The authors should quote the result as 0.17 mag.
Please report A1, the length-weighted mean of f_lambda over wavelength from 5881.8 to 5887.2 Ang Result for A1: 33.8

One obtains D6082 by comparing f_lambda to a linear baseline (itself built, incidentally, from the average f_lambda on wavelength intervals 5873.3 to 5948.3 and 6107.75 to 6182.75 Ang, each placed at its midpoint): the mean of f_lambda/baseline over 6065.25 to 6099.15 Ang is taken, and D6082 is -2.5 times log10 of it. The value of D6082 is -0.03 mag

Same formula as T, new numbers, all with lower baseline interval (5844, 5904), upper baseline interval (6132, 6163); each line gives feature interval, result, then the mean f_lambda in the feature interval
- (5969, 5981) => -0.044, 33.9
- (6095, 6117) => -0.098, 35.2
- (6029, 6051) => -0.035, 33.5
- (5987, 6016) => -0.033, 33.5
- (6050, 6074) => -0.080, 34.8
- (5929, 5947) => 0.006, 32.5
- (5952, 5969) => -0.044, 34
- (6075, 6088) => -0.053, 33.9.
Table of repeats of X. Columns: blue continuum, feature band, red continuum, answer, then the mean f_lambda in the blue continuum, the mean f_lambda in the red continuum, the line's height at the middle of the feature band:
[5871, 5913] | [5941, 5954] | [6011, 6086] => 0.1 Ang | 31.5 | 33.7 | 32.3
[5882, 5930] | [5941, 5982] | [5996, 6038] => -1.6 Ang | 31.1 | 33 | 32.1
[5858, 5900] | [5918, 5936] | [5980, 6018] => -0.5 Ang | 31.8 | 33.2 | 32.4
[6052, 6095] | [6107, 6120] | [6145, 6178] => -0.7 Ang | 34.2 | 31.9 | 33.1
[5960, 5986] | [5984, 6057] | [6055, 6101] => 1.1 Ang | 33.6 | 34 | 33.8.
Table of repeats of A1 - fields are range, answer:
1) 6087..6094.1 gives 32.2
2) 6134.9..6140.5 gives 31.7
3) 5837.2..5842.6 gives 35.3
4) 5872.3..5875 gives 34.5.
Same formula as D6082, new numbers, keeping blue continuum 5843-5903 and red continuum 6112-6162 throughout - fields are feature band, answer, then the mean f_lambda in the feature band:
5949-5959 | -0.023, 33.6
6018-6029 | 0.060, 31.1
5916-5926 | 0.029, 32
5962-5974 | -0.009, 33.2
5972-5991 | -0.018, 33.4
